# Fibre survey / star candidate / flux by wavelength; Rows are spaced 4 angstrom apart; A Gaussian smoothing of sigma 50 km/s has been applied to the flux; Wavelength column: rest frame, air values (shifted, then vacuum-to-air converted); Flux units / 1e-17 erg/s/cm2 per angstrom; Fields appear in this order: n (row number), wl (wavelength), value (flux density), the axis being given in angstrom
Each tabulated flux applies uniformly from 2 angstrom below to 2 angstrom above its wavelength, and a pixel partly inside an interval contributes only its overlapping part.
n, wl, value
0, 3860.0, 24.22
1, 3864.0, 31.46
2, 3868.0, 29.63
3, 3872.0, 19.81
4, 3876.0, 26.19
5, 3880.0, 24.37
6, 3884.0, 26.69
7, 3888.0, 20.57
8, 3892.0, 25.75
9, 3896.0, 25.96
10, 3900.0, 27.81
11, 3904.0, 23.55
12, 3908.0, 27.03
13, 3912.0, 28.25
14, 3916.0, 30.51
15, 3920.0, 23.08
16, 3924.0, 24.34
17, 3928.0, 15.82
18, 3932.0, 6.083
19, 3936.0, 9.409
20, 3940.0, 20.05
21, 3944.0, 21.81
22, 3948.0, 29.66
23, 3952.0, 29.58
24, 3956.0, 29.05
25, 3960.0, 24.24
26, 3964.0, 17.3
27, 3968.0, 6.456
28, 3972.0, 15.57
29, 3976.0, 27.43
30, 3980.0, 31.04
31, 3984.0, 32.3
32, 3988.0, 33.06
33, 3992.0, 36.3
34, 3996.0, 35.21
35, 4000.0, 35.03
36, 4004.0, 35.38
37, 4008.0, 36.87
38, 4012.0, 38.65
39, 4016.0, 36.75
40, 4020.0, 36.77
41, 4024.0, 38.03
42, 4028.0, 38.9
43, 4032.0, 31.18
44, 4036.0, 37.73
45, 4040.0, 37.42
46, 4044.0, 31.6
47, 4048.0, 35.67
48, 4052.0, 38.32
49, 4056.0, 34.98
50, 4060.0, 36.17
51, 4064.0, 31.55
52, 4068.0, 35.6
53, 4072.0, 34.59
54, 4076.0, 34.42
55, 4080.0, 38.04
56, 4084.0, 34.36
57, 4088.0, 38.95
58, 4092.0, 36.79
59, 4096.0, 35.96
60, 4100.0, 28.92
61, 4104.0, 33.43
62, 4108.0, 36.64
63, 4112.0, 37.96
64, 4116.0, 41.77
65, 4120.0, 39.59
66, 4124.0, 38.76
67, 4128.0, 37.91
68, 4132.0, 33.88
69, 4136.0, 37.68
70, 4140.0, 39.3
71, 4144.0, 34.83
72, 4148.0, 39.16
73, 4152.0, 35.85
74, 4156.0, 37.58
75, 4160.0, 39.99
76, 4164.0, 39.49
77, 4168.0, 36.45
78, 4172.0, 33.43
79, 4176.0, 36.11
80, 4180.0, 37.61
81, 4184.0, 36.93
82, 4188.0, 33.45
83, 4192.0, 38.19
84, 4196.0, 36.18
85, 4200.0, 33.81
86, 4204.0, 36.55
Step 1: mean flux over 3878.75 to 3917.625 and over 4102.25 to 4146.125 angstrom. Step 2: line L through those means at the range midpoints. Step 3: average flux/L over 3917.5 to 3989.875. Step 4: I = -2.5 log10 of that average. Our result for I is 0.296 mag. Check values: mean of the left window 26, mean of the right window 37.5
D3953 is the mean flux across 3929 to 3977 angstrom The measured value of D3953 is 19.5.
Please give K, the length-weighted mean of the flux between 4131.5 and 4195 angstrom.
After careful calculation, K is 36.9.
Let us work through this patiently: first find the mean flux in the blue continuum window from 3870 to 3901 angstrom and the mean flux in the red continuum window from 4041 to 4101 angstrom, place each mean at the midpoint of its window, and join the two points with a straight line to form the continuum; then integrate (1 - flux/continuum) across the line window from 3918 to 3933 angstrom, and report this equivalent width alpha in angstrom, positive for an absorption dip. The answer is 4.9 angstrom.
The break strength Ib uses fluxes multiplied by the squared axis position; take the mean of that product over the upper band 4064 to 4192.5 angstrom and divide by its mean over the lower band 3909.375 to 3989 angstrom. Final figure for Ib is 1.76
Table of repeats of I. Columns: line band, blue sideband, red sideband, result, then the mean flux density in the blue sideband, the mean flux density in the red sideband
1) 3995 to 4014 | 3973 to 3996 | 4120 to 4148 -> -0.124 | 31.6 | 37.4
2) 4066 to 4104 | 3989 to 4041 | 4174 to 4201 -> 0.033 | 36.4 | 36.1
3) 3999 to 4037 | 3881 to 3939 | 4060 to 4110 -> -0.208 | 22.5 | 35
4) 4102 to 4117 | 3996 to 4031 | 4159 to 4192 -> -0.013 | 36.8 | 36.7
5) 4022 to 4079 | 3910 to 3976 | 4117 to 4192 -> -0.215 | 20.9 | 37.2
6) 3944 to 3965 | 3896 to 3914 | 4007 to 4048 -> 0.173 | 26.6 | 36.3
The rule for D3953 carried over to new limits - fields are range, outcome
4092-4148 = 36.8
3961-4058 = 32.3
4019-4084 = 35.6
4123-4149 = 37.2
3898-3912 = 26.4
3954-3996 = 25.7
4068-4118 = 36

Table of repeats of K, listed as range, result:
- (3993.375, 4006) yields 35.3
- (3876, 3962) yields 23.6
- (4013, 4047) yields 36.1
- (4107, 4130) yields 38.9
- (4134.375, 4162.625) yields 37.8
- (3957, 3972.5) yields 16.8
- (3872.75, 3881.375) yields 24.6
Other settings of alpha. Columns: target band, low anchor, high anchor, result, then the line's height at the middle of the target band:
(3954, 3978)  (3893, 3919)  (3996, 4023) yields 9.2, 32.5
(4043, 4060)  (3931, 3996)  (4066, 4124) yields -1.8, 32.1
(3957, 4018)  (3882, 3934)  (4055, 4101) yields -0.5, 29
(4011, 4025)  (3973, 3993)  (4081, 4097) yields -2.0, 32.9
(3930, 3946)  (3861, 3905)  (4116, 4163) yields 7.9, 28.3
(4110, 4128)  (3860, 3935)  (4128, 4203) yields -2.5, 34.5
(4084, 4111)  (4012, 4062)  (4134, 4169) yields 1.4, 37.1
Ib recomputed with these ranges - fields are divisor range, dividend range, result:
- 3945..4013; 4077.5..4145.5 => 1.36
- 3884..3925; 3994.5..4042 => 1.50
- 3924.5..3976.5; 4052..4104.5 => 1.93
